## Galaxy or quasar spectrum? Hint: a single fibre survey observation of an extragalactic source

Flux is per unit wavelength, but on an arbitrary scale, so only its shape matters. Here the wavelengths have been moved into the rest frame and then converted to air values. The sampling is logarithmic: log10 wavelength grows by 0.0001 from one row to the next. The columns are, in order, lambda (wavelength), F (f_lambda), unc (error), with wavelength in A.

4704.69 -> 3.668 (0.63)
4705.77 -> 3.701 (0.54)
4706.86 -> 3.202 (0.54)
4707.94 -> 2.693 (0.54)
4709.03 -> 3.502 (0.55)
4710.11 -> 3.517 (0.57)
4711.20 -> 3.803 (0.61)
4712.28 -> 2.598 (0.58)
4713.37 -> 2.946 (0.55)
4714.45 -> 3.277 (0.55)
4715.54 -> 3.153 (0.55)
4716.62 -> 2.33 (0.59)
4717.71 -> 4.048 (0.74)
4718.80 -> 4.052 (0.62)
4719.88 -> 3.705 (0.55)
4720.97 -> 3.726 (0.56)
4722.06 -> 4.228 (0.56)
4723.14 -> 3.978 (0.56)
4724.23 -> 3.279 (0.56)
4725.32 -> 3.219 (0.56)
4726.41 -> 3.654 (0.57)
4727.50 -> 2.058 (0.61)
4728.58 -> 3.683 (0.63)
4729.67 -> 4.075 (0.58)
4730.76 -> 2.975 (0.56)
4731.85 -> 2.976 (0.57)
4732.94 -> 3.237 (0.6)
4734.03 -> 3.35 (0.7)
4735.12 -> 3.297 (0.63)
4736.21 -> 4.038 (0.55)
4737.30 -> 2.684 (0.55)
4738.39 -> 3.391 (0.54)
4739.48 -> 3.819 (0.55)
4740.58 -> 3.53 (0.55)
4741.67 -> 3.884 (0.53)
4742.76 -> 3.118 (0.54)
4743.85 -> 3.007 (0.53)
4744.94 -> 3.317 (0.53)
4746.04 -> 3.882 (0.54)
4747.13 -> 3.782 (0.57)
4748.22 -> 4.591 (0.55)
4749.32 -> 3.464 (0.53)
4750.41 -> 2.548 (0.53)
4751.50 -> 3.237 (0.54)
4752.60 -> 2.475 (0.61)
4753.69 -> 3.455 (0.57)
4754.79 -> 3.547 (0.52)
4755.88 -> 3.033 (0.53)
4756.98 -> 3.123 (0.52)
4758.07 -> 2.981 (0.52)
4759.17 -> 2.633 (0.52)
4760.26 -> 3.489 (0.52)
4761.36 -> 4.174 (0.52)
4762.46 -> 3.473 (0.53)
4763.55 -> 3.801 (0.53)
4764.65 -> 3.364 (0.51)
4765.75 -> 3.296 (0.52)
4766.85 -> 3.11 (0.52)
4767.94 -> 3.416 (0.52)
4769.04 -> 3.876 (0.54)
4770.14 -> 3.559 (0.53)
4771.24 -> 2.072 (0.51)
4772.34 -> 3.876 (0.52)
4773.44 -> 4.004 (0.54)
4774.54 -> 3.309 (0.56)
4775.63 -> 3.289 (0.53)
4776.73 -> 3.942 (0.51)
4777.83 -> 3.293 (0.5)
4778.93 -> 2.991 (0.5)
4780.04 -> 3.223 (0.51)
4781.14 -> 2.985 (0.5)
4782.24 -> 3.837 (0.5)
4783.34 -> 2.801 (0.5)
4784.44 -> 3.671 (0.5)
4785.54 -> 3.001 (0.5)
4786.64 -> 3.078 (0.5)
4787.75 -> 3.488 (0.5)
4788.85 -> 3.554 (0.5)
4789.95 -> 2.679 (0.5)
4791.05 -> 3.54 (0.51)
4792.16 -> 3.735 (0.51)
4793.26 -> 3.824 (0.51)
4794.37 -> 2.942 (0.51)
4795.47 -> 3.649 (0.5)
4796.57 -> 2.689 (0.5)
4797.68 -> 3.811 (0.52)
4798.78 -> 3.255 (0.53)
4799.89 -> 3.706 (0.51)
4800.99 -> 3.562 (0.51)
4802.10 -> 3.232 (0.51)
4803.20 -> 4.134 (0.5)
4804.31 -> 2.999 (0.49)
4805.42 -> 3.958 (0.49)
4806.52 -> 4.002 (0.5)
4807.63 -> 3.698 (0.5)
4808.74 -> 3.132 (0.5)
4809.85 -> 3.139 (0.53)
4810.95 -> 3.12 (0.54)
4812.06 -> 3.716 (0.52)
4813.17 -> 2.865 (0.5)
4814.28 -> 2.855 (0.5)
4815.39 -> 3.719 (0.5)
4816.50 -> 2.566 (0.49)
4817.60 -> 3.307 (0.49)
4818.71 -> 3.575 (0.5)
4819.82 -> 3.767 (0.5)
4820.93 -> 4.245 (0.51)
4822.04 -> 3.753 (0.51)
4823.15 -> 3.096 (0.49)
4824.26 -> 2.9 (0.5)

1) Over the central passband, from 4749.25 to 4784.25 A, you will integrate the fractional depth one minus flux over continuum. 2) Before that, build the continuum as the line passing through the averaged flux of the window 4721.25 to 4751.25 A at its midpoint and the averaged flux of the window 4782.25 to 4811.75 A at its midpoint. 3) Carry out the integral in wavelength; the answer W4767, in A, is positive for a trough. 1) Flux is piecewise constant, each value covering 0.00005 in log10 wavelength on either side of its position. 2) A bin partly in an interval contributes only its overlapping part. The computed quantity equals 1.3 A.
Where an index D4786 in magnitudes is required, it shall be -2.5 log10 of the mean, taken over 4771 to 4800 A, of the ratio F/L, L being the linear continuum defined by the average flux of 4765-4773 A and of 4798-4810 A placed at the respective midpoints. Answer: 0.02 mag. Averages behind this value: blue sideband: 3.32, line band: 3.35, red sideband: 3.55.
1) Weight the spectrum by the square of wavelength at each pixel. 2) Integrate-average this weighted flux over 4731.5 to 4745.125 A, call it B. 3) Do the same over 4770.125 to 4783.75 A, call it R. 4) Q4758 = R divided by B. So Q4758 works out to 1.0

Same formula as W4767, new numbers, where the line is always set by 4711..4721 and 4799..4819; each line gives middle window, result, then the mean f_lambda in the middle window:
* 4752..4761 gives 0.7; 3.11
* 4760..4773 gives -0.4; 3.46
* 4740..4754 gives -0.2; 3.41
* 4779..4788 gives 0.4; 3.24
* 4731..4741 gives 0.0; 3.35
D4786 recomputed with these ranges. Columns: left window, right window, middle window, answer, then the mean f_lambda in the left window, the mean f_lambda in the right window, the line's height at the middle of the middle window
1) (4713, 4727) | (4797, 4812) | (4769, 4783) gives 0.04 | 3.51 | 3.52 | 3.52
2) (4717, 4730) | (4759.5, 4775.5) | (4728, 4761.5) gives 0.06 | 3.62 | 3.47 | 3.55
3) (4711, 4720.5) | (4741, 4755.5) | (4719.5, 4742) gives -0.03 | 3.31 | 3.41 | 3.35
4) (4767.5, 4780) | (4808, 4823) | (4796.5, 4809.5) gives -0.05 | 3.41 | 3.36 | 3.38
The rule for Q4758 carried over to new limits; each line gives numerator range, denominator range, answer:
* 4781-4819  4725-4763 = 1.03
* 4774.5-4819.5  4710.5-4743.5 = 1.02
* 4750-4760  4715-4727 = 0.86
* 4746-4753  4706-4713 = 1.07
